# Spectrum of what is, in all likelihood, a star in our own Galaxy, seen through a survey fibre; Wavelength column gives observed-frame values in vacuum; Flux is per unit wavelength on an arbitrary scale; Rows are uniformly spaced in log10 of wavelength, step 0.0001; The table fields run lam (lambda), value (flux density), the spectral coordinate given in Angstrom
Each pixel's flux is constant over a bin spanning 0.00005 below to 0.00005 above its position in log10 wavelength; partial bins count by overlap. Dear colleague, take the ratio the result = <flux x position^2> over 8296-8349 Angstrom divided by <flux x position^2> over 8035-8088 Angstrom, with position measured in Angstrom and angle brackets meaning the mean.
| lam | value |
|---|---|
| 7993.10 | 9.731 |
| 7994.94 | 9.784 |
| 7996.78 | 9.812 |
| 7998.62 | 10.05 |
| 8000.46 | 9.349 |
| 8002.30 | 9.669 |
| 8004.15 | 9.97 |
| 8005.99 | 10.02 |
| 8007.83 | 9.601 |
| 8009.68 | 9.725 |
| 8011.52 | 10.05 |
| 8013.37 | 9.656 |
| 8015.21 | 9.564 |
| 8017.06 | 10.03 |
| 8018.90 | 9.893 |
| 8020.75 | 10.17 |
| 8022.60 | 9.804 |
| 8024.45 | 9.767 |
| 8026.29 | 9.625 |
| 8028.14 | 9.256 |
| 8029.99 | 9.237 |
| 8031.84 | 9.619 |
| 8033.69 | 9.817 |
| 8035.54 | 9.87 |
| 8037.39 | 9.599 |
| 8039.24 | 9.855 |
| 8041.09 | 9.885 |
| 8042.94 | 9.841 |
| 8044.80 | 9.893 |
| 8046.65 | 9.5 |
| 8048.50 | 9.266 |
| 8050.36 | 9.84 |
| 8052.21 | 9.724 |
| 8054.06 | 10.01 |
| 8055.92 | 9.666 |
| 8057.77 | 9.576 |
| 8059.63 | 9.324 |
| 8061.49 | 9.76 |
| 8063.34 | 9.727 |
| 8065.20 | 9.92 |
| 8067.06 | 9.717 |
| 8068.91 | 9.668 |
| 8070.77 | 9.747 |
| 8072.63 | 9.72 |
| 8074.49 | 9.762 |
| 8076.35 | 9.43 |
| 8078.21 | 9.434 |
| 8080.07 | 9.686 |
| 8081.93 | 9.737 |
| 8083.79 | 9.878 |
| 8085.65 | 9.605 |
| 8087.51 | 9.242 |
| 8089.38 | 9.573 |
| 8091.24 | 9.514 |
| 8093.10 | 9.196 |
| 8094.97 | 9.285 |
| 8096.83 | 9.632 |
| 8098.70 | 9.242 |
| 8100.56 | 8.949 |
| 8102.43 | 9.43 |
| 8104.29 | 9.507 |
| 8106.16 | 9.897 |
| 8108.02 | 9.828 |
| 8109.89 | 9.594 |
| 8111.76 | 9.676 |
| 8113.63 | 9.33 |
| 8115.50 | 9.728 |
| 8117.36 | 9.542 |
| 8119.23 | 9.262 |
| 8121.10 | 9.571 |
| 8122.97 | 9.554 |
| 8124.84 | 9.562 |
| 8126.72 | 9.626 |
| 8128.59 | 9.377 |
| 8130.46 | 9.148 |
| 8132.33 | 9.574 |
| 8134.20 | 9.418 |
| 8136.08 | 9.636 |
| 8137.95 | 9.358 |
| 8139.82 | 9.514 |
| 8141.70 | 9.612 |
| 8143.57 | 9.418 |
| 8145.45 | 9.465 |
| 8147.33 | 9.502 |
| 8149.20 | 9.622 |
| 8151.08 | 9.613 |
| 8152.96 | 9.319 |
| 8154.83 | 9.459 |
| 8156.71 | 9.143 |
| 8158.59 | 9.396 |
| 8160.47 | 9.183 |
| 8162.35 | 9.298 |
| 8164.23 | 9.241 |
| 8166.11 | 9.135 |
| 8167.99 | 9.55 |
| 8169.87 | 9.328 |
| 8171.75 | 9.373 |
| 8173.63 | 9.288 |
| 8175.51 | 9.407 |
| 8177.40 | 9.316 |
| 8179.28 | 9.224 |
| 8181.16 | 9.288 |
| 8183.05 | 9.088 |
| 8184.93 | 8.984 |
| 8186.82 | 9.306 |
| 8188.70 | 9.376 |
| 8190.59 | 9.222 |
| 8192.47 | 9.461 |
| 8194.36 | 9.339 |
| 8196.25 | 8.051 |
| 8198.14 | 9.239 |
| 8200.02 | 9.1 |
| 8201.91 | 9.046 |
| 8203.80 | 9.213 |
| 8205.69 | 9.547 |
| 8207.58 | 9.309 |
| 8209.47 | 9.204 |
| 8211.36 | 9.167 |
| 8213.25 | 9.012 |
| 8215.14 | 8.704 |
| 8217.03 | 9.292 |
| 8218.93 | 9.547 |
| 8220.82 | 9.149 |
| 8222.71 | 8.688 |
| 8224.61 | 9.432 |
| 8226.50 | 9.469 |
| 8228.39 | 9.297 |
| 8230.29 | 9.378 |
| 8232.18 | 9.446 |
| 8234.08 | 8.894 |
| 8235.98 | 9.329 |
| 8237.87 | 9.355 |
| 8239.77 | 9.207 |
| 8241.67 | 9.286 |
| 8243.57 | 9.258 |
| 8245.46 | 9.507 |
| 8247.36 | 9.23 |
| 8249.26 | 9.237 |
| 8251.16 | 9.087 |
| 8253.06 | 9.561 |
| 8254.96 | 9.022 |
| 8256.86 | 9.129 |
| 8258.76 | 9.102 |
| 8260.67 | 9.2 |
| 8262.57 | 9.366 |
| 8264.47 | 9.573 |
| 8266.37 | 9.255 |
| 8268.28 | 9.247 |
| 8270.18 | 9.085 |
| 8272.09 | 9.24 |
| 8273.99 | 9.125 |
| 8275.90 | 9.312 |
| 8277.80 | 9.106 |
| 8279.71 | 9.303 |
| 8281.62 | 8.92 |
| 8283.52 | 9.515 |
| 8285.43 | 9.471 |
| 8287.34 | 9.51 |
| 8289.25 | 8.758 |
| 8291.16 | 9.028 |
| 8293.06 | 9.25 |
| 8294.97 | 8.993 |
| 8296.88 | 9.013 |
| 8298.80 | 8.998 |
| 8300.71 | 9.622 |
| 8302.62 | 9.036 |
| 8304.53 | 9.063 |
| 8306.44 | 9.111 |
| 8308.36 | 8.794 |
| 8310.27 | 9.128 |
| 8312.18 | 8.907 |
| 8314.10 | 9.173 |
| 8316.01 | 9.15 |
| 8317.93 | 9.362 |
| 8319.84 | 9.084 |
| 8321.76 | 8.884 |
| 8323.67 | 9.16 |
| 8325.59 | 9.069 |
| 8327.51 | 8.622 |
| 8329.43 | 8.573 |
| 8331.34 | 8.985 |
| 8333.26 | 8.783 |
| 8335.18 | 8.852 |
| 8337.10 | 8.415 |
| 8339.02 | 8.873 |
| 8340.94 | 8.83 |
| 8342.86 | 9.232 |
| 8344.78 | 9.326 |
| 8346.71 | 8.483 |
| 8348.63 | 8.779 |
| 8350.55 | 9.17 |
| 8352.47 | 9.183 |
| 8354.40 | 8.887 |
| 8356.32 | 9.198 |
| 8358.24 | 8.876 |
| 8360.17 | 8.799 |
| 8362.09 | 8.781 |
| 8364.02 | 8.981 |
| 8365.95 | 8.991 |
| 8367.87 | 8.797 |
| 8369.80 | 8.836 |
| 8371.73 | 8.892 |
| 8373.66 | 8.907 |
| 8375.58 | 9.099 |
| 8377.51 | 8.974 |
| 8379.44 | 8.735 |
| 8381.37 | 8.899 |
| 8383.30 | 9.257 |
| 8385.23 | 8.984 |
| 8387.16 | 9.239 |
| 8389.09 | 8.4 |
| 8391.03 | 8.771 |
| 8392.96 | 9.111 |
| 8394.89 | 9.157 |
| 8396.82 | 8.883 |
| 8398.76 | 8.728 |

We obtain 1.0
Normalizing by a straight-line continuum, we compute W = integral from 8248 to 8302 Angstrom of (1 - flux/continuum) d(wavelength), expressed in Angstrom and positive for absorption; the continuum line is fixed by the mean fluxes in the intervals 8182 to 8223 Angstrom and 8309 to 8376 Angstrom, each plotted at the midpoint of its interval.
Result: -1.0 Angstrom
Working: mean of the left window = 9.15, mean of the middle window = 9.21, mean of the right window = 8.94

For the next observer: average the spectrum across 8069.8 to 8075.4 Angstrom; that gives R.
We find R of 9.73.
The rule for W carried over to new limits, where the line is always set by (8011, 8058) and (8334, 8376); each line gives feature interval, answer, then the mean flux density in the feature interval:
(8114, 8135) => 0.04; 9.49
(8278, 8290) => -0.20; 9.24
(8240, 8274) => -0.33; 9.25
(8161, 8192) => 0.30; 9.28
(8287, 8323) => -0.20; 9.09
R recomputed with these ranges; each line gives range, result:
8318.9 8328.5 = 8.96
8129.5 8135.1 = 9.39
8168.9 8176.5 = 9.35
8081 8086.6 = 9.75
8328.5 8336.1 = 8.81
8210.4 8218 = 9.04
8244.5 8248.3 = 9.39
